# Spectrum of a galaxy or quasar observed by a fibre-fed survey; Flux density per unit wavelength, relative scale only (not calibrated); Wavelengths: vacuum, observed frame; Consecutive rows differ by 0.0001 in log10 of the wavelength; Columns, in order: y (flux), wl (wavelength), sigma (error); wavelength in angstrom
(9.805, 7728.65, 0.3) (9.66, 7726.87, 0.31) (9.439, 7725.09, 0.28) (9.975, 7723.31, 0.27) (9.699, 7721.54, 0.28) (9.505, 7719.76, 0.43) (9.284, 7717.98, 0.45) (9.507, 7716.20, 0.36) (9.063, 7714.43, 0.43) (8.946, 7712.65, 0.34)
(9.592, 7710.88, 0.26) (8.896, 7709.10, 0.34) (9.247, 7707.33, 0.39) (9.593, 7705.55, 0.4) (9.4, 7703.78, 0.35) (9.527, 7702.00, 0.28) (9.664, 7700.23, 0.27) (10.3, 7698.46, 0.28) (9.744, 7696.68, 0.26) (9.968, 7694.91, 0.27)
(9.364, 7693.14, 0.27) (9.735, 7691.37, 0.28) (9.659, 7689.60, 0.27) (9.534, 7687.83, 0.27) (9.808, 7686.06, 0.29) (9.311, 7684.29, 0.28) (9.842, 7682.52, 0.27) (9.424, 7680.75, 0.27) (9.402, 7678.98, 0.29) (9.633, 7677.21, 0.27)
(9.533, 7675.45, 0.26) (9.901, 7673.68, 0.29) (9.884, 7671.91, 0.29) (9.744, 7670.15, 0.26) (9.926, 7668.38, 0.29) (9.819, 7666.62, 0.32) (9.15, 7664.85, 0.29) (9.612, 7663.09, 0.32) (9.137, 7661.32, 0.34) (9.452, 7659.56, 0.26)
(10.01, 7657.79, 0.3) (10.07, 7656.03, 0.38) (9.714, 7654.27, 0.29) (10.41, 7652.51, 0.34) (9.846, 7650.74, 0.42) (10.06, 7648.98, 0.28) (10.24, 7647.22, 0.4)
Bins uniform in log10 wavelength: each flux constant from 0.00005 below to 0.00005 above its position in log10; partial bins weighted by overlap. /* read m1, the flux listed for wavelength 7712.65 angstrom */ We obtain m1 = 8.946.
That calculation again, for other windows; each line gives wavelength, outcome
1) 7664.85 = 9.15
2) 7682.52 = 9.842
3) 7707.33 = 9.247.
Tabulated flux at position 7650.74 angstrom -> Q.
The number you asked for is 9.846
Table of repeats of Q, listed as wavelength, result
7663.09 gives 9.612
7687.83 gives 9.534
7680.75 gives 9.424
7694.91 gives 9.968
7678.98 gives 9.402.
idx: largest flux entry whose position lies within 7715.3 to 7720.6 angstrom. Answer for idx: 9.507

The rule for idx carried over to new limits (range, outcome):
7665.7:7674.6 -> 9.926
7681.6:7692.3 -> 9.842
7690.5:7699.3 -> 10.3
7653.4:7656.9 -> 10.07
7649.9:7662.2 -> 10.41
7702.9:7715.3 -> 9.593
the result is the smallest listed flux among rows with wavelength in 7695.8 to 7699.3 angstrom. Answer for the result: 9.744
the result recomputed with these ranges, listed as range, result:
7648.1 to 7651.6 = 9.846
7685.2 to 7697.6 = 9.364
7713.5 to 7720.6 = 9.063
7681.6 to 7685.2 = 9.311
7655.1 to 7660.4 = 9.452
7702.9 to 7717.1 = 8.896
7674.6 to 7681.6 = 9.402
